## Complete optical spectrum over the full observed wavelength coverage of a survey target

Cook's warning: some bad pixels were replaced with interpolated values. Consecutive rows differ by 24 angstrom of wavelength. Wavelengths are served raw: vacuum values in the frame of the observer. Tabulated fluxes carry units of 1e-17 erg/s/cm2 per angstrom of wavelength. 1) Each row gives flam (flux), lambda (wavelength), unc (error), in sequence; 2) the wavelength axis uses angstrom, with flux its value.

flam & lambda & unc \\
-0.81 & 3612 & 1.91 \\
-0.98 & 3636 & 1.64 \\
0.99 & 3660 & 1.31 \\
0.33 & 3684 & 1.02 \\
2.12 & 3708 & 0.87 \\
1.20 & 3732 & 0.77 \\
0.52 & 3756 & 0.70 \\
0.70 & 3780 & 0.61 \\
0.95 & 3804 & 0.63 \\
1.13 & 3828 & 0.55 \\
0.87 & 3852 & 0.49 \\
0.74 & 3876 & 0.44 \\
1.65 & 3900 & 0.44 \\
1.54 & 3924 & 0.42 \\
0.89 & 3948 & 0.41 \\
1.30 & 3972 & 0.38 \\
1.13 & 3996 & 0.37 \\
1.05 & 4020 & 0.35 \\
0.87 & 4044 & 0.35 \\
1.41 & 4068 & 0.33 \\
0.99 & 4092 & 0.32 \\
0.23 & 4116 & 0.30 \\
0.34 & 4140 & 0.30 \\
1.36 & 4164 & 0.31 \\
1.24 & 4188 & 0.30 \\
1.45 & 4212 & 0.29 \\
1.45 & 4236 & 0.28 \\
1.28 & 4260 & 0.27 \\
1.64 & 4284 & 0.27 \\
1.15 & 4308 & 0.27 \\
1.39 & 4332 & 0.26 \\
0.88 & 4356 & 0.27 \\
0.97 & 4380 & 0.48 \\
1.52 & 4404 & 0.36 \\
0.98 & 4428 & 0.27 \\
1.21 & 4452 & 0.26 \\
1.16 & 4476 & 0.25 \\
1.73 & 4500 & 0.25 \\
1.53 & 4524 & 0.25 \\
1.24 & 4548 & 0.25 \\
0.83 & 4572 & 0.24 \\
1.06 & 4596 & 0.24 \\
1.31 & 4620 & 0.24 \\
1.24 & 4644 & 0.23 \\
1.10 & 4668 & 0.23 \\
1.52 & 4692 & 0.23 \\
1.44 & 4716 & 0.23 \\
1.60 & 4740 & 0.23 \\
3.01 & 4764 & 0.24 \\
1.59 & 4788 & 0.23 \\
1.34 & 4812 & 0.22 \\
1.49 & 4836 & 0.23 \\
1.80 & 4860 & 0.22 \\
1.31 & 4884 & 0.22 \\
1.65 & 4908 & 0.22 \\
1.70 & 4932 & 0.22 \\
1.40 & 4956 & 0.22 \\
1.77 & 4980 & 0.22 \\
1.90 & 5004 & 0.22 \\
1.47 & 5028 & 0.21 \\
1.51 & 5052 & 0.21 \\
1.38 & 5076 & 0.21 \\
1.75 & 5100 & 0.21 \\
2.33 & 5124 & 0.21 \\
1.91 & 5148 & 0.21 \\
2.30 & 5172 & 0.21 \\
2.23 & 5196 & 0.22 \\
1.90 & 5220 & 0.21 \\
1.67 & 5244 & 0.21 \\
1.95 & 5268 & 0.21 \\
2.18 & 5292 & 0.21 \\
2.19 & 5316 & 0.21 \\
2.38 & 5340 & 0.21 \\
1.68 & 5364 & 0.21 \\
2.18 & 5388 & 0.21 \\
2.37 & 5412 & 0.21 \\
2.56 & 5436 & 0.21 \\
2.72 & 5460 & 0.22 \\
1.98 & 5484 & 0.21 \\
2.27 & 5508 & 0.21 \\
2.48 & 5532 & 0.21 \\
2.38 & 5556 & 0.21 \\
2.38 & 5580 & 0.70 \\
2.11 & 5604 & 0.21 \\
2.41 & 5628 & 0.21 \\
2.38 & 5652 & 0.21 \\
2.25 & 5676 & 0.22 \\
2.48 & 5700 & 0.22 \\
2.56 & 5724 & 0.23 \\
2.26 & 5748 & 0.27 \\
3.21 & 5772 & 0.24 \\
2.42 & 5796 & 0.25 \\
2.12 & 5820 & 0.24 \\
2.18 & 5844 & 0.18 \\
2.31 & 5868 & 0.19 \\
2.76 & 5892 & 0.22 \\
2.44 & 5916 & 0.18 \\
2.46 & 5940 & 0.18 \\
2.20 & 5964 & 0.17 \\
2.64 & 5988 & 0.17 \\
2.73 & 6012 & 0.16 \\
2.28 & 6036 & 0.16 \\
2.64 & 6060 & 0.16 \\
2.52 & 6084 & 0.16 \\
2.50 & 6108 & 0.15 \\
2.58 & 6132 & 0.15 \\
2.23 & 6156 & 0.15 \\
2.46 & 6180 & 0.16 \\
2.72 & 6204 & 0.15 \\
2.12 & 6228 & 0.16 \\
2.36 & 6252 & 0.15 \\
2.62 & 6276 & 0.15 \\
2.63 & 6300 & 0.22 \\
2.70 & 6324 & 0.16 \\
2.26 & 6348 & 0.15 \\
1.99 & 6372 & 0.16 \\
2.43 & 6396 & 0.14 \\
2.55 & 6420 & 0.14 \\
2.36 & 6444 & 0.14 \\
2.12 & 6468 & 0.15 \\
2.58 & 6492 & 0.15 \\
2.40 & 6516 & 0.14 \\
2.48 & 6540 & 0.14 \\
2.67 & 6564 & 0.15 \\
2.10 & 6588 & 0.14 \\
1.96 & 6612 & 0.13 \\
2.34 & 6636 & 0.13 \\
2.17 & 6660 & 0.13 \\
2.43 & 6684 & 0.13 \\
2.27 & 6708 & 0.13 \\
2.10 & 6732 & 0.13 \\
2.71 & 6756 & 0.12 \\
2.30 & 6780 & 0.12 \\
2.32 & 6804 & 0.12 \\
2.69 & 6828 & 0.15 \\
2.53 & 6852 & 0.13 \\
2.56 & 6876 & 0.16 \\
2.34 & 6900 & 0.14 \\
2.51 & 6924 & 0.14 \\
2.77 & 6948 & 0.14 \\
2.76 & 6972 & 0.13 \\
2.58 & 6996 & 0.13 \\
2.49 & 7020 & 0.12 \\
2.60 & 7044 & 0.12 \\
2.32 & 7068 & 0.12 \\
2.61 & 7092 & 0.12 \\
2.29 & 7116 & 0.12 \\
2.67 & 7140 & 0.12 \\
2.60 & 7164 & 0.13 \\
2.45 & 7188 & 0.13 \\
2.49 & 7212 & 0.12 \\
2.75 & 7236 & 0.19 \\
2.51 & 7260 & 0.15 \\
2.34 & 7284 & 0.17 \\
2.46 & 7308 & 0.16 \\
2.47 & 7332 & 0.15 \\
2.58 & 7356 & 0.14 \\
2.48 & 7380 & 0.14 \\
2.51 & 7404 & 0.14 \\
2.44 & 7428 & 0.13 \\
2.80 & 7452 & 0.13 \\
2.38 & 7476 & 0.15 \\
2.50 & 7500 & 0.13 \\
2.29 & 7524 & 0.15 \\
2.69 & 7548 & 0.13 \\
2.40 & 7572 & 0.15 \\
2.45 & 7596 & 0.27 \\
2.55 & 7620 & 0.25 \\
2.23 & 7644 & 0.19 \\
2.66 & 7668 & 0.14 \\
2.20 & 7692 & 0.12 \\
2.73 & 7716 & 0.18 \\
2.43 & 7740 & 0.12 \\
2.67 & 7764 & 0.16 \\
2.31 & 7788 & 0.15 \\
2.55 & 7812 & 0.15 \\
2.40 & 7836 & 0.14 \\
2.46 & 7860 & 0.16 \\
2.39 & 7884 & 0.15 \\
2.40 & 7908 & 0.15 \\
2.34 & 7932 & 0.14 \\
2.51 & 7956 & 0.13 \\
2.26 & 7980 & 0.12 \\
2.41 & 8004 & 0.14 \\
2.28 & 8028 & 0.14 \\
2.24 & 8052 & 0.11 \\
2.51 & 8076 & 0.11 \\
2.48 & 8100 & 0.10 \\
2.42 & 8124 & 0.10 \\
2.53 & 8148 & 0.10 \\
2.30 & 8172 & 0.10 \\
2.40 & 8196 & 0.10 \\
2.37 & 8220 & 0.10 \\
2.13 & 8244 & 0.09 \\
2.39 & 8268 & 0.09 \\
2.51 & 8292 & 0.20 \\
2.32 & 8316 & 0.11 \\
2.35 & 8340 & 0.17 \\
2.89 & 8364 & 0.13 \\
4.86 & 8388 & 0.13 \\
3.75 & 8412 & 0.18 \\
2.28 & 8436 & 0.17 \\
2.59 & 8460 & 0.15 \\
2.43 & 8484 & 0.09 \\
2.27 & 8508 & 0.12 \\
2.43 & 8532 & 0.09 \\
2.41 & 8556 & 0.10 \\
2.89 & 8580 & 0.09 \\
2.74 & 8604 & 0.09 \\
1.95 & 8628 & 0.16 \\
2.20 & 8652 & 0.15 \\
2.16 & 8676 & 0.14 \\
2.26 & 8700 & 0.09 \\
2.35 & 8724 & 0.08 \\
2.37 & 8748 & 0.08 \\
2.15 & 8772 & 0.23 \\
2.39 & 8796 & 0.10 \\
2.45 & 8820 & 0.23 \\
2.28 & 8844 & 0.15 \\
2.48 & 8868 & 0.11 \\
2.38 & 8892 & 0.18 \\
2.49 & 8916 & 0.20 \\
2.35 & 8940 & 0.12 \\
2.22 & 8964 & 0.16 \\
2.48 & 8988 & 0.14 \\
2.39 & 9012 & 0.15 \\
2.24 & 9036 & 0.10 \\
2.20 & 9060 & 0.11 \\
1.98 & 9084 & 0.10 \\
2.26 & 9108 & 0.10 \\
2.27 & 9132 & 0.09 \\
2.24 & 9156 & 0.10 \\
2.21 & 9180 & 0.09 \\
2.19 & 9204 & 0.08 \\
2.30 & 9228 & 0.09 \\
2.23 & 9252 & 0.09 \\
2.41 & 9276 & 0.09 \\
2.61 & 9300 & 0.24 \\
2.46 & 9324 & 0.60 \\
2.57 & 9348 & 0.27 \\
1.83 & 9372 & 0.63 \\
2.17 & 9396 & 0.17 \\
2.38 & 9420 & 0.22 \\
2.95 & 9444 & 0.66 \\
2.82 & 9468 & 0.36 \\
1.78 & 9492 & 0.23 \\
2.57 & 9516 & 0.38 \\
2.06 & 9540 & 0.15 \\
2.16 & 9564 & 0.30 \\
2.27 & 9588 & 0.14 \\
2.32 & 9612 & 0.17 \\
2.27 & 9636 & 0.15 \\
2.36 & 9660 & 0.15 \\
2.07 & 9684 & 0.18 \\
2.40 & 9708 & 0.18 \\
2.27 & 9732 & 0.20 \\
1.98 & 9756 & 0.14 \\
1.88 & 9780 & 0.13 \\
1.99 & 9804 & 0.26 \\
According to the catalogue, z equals 0.28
